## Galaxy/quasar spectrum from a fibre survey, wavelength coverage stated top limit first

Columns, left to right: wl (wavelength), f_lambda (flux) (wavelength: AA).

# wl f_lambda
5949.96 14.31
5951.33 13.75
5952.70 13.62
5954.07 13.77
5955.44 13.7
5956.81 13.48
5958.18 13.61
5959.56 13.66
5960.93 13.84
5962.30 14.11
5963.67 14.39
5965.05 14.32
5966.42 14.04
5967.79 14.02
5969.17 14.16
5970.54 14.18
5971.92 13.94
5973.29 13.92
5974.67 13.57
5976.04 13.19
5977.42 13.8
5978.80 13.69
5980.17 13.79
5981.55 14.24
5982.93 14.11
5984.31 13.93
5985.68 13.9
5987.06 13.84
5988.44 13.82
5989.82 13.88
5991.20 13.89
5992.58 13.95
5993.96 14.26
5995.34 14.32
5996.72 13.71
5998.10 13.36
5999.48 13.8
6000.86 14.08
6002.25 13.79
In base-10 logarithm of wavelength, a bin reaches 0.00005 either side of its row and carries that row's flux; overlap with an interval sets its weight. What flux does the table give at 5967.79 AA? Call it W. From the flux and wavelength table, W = 14.02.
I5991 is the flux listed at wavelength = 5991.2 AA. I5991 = 13.89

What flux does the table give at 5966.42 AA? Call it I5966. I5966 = 14.04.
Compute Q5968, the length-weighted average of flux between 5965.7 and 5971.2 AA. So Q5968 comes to 14.1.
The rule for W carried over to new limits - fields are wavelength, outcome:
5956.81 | 13.48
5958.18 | 13.61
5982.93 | 14.11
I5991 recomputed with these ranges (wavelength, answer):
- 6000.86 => 14.08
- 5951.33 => 13.75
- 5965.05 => 14.32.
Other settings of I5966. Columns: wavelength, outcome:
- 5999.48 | 13.8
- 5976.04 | 13.19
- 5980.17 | 13.79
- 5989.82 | 13.88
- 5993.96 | 14.26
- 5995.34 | 14.32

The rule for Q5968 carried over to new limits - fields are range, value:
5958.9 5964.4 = 14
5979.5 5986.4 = 14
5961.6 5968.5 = 14.2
